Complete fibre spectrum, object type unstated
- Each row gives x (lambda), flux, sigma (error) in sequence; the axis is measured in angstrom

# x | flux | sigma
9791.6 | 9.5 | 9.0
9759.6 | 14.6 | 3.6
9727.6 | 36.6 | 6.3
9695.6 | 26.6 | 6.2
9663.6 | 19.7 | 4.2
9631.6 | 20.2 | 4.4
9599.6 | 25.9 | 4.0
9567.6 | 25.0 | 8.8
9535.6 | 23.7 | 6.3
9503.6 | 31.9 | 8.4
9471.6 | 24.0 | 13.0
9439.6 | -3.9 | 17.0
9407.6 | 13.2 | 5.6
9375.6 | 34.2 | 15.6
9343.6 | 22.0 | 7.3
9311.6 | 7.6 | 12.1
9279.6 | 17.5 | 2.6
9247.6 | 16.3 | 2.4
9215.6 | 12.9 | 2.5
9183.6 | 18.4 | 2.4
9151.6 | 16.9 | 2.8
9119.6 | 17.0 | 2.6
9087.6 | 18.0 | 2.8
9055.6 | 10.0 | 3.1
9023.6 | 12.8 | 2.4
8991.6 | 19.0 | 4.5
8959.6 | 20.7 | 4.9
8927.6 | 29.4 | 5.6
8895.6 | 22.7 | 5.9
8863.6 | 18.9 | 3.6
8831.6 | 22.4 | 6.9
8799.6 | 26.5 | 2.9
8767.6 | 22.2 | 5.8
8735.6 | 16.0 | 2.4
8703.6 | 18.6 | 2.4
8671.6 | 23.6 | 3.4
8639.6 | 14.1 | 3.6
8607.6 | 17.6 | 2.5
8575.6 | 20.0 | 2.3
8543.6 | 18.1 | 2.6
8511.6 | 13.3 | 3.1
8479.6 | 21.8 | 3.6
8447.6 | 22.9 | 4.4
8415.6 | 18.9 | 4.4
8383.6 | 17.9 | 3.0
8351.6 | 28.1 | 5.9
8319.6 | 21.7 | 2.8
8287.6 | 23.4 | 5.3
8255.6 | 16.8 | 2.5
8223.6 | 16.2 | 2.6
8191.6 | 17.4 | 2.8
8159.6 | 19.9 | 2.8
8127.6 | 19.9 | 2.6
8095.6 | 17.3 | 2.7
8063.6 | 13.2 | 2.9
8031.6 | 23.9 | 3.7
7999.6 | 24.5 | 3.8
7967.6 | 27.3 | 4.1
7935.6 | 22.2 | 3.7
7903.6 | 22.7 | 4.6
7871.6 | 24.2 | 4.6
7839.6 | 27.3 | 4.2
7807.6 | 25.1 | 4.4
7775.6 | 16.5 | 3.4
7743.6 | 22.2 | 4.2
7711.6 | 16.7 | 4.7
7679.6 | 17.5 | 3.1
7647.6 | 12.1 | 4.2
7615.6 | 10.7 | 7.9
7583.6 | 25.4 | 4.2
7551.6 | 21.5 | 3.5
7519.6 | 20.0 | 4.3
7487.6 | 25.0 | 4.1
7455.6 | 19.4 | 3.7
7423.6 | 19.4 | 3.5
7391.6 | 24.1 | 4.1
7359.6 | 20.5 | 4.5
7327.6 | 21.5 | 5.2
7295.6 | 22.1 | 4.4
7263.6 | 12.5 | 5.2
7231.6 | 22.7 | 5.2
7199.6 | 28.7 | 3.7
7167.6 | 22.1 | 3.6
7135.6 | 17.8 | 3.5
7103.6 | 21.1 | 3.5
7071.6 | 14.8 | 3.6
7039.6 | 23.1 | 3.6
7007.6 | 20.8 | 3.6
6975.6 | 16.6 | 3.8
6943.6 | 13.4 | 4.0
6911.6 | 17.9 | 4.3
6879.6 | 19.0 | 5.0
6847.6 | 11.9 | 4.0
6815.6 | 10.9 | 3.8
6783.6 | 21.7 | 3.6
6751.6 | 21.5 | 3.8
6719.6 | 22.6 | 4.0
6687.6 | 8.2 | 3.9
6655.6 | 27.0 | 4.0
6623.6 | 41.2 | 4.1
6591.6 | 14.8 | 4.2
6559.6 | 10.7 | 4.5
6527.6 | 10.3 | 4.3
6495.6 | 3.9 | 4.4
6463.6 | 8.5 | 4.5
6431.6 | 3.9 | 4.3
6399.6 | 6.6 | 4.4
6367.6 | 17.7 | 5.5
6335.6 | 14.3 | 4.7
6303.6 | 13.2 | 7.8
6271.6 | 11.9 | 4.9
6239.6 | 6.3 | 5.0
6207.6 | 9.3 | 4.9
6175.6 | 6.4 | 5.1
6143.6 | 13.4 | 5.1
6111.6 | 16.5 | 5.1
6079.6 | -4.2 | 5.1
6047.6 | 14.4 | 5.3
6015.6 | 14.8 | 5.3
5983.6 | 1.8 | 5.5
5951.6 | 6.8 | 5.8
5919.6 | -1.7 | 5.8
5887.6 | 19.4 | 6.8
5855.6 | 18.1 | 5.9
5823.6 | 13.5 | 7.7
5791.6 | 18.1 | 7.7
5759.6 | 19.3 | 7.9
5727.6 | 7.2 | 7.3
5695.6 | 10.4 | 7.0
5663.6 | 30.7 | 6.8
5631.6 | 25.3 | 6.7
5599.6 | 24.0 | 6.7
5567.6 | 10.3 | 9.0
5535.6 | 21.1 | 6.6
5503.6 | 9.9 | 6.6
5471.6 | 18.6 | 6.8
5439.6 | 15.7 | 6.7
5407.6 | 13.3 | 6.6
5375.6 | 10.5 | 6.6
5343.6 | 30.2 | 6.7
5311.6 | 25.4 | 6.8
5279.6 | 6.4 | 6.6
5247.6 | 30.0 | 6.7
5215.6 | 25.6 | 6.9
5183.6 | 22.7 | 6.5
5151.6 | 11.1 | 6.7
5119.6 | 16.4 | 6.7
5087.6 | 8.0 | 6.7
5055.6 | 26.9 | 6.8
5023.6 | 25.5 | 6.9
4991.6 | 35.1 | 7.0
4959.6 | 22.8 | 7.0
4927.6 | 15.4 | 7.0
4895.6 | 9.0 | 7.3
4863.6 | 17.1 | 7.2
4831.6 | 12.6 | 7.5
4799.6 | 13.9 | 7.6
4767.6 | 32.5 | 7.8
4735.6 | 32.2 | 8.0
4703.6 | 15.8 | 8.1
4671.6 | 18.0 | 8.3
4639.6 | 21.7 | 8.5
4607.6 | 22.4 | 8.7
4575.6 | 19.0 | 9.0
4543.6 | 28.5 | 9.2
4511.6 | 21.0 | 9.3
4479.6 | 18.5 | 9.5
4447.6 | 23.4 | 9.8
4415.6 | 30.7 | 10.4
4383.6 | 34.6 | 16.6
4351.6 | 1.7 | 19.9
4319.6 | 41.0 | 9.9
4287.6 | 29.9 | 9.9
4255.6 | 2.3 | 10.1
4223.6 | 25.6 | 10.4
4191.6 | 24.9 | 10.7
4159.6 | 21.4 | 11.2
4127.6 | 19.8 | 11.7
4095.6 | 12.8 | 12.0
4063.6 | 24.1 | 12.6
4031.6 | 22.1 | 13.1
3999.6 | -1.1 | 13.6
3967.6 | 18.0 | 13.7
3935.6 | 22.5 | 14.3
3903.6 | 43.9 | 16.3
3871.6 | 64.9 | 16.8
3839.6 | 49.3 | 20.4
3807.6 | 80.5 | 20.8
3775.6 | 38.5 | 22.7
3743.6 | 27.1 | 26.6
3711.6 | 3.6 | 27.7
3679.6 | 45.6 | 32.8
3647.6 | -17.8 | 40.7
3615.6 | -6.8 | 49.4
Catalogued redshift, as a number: 0.780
